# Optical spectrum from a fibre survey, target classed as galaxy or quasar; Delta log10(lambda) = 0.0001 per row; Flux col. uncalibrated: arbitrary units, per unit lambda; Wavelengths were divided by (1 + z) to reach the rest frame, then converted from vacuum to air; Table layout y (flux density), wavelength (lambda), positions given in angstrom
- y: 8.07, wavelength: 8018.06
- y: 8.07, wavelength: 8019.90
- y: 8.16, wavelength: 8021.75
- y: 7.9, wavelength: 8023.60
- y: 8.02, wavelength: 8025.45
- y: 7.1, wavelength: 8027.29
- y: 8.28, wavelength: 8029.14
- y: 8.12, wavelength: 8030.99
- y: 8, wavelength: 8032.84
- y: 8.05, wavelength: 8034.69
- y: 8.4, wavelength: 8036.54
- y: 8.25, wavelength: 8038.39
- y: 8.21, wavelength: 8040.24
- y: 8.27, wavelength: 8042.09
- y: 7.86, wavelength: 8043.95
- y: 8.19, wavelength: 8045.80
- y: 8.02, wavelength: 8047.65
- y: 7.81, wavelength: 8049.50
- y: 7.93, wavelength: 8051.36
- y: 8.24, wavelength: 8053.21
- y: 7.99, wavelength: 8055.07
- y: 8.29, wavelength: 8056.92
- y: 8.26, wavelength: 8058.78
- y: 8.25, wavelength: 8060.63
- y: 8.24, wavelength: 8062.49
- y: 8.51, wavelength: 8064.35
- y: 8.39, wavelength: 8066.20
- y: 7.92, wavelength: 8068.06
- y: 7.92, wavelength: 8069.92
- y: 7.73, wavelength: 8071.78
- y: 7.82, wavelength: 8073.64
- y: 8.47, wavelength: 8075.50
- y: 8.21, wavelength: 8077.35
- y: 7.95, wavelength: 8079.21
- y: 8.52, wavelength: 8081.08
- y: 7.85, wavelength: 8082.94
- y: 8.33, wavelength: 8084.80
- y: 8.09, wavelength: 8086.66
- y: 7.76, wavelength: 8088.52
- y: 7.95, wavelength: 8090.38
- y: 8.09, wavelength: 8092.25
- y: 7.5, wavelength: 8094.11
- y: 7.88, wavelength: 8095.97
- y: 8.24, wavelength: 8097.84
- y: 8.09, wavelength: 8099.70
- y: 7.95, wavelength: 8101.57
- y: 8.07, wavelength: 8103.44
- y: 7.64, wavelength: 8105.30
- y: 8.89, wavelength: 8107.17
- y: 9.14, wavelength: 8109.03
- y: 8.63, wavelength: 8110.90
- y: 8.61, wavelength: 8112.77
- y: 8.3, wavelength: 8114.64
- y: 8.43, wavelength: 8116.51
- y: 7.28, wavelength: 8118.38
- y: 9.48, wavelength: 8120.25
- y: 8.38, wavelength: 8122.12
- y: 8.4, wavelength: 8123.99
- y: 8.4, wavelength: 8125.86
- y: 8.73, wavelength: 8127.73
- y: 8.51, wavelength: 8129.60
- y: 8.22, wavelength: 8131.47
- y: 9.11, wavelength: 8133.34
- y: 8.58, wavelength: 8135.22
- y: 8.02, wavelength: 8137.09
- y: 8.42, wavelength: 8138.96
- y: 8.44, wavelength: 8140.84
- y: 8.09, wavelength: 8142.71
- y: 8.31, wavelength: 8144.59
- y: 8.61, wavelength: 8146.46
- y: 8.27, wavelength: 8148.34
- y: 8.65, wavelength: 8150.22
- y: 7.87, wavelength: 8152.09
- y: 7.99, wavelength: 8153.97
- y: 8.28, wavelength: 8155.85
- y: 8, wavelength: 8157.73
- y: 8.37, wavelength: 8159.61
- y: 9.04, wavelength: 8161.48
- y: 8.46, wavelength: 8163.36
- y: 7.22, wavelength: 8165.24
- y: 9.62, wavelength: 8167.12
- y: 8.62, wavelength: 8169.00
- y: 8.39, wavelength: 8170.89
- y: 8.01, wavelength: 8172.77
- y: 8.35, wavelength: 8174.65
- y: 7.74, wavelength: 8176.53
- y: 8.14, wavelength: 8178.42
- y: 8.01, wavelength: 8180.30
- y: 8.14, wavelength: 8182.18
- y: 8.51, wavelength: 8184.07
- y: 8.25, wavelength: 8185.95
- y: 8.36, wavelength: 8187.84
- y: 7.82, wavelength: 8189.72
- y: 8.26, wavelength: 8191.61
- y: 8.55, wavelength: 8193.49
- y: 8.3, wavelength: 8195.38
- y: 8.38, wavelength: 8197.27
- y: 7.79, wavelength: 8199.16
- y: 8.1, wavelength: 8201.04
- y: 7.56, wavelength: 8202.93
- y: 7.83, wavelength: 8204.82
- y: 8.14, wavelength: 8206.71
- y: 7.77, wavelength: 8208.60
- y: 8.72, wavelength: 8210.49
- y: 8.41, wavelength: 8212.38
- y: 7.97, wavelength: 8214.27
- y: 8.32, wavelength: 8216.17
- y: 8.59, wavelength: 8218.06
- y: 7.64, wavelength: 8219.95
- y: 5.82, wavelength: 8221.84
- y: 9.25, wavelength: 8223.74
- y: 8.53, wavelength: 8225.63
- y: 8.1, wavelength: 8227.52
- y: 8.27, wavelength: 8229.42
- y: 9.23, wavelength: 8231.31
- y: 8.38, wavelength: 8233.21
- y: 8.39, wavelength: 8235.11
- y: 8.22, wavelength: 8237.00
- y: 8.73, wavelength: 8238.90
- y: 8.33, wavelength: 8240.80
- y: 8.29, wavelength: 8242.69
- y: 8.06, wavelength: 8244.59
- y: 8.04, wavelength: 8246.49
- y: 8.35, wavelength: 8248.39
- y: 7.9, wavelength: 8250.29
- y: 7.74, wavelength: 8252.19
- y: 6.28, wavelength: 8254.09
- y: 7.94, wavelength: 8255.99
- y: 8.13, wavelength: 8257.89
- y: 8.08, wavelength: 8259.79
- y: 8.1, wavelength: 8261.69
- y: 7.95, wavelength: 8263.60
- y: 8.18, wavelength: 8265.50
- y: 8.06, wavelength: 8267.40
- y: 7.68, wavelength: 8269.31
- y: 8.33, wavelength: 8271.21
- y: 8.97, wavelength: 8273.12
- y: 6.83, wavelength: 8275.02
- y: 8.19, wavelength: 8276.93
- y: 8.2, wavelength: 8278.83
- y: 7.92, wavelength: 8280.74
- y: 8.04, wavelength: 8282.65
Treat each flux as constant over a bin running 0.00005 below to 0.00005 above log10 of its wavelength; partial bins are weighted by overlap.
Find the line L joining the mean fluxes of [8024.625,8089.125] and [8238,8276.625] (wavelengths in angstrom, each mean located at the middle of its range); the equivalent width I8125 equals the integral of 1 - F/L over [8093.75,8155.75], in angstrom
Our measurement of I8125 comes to -2.2 angstrom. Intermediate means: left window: 8.1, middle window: 8.34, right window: 8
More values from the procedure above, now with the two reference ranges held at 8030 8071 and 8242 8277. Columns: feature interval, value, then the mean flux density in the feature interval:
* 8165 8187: -0.72 angstrom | 8.28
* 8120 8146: -1.36 angstrom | 8.49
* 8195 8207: 0.01 angstrom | 7.99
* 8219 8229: 0.11 angstrom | 7.89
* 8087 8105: 0.34 angstrom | 7.94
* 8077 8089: 0.00 angstrom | 8.11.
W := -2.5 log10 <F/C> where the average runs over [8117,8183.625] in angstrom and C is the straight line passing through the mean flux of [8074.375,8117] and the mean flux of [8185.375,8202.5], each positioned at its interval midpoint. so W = -0.02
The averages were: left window 8.2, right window 8.18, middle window 8.35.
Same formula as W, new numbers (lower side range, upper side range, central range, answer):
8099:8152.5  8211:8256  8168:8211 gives 0.011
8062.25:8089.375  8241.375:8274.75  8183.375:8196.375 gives -0.034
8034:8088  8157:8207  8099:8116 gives -0.027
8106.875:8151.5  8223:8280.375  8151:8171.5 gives 0.006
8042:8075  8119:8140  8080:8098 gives 0.037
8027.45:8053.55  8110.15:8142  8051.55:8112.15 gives 0.015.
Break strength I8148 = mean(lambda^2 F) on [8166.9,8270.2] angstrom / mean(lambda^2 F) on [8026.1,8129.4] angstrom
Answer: 1.0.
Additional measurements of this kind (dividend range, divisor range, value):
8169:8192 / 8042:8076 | 1.04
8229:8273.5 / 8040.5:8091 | 1.05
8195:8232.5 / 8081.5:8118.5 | 1.03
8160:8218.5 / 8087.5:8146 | 1.01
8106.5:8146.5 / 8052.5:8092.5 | 1.06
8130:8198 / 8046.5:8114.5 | 1.04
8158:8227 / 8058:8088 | 1.04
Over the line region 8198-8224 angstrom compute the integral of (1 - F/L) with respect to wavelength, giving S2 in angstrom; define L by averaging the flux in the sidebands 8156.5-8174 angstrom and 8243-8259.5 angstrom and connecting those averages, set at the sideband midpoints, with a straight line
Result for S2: 0.5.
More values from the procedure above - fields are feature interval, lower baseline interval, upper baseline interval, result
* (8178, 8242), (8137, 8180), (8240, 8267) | -0.7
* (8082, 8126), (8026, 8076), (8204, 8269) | -0.7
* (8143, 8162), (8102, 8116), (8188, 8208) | -0.1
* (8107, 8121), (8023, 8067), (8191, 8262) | -0.8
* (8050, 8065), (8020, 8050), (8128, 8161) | -0.2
